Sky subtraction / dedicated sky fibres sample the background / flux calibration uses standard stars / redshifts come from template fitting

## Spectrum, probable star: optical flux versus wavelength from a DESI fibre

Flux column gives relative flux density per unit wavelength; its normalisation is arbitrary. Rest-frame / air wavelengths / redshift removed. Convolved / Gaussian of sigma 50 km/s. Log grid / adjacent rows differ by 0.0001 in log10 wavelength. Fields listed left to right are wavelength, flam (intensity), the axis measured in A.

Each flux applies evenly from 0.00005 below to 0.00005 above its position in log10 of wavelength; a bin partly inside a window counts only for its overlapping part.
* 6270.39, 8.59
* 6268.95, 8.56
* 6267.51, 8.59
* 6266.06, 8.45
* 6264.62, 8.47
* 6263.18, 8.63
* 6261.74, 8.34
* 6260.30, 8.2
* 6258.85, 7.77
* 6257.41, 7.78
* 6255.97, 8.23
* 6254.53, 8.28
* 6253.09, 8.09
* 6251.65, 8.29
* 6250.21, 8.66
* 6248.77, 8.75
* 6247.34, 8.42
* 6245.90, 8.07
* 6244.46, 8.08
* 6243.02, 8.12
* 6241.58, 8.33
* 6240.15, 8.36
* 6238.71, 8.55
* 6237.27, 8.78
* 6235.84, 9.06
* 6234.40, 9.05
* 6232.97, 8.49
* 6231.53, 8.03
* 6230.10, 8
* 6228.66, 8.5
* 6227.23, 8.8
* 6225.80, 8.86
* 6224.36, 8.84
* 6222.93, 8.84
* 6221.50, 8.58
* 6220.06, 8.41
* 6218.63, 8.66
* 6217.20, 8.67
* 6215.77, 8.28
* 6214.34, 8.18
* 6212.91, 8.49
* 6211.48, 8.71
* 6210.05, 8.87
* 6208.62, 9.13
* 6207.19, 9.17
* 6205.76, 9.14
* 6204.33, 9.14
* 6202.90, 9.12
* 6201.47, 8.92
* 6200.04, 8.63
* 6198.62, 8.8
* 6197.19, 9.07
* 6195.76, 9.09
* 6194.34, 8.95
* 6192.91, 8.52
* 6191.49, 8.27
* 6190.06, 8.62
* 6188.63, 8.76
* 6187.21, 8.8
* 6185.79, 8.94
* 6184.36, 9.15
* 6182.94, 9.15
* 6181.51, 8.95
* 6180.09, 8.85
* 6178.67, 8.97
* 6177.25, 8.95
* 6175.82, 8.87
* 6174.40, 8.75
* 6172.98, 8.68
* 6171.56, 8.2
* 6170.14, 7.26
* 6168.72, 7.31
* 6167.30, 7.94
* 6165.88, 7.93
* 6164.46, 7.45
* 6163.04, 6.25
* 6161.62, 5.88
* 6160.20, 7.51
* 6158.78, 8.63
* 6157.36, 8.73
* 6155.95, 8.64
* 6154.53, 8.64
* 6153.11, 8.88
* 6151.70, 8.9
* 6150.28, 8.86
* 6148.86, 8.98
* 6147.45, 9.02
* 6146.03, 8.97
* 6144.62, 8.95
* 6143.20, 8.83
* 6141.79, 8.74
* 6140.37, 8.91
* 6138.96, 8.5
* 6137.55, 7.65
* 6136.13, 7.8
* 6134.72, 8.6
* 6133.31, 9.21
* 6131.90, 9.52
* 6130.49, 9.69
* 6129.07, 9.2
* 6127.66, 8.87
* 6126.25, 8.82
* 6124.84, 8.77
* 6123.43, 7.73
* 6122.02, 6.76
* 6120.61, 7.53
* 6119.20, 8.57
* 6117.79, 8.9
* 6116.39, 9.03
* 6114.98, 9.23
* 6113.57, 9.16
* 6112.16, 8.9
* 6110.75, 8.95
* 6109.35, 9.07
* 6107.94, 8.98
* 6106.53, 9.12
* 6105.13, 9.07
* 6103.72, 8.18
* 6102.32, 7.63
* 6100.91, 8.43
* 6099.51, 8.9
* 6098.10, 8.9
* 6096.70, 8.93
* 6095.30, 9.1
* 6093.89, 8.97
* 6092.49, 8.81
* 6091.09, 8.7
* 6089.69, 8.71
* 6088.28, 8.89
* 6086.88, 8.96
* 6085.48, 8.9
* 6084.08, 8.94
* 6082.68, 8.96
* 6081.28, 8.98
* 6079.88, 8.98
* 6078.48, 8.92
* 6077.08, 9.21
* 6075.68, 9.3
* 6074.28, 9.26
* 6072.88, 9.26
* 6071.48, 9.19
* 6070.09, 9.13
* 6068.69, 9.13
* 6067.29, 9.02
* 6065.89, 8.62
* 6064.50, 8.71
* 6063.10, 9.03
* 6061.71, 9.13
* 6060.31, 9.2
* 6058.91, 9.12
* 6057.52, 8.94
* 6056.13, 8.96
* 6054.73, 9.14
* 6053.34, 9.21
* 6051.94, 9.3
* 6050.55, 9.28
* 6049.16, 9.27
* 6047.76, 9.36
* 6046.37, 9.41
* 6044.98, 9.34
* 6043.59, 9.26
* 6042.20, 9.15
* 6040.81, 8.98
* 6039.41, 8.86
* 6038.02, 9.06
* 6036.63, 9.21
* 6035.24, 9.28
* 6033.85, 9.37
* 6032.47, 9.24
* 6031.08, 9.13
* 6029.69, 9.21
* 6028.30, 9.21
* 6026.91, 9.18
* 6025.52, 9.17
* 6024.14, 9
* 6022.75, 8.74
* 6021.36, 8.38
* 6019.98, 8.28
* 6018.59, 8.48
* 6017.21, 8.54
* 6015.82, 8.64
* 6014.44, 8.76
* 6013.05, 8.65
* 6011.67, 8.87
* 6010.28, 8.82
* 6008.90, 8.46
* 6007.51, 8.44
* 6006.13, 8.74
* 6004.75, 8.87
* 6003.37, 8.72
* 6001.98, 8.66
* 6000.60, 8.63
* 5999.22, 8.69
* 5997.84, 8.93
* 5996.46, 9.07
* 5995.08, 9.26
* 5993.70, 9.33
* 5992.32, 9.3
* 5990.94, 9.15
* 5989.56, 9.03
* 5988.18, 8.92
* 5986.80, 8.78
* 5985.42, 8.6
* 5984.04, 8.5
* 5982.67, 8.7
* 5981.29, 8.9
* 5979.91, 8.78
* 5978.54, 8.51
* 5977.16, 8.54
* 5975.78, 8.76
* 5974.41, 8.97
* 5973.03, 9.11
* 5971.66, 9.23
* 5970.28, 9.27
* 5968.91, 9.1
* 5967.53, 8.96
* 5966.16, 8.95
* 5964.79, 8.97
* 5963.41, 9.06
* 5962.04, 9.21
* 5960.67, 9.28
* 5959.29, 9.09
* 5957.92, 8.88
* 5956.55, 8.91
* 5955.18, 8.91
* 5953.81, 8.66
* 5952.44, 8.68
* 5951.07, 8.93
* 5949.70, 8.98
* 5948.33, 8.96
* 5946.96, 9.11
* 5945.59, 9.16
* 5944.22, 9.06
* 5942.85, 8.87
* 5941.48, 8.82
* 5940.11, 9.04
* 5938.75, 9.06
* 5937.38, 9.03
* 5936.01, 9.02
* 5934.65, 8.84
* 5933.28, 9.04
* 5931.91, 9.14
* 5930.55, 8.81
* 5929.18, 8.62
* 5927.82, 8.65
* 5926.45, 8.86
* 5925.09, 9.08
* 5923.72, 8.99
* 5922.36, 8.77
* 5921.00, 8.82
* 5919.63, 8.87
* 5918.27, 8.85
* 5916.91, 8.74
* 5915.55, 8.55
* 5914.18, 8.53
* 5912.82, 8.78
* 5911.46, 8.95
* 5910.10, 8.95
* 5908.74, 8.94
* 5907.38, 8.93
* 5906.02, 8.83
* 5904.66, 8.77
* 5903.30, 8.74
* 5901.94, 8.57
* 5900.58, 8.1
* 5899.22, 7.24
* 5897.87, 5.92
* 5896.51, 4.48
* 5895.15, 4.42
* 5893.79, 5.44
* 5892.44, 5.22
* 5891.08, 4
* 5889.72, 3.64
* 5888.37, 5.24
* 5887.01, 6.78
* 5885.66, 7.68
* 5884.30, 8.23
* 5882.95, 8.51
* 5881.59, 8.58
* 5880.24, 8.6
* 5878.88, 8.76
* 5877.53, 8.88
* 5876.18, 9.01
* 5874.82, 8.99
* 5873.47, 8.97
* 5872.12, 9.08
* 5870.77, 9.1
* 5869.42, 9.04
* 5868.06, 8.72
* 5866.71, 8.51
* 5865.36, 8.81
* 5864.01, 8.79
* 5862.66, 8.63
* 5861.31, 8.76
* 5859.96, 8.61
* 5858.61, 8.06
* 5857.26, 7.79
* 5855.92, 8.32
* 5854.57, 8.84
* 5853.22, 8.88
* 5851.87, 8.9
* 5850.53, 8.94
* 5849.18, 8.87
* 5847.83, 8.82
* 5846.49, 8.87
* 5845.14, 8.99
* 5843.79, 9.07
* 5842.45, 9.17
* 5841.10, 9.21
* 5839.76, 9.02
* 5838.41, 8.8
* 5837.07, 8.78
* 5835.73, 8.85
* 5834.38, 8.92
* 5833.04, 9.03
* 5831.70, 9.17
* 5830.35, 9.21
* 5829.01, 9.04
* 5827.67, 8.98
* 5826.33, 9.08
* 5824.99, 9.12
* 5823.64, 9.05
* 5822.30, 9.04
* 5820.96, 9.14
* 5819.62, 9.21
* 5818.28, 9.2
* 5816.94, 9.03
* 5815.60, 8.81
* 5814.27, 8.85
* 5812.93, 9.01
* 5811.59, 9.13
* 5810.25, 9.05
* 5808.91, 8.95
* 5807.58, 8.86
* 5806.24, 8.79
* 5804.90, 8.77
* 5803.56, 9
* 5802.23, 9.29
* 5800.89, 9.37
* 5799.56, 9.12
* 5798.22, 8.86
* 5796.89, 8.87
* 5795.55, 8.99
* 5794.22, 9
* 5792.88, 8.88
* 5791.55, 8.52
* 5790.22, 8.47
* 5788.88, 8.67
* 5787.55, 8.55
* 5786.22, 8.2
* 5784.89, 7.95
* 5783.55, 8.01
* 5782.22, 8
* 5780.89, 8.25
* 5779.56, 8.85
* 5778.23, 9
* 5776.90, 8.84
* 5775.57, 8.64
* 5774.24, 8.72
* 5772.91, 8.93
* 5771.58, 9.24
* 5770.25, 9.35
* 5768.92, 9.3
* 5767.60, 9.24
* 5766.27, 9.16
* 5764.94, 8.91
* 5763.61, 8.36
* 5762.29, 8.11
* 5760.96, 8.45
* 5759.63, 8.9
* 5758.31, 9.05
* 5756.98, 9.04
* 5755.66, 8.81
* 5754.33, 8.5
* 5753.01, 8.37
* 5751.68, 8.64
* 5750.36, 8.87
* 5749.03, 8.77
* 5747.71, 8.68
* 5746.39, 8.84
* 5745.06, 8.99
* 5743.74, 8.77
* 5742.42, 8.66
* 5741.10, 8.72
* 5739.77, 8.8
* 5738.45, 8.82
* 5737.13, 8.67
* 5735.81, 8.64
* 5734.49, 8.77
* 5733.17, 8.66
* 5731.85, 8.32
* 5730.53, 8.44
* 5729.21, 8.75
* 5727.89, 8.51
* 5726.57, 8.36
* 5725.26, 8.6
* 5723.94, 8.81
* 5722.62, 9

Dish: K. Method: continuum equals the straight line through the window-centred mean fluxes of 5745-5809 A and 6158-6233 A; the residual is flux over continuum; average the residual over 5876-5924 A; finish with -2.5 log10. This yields 0.13 mag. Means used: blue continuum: 8.77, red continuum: 8.51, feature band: 7.71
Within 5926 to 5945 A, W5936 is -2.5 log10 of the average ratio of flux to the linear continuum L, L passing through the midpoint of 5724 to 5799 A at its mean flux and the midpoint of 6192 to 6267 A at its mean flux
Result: -0.03 mag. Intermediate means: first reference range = 8.7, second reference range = 8.57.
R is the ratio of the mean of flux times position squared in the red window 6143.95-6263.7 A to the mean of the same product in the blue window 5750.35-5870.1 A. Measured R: 1.10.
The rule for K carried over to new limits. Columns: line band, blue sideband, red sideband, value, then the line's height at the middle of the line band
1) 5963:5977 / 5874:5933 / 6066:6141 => -0.100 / 8.22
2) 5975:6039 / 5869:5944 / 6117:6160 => -0.062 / 8.37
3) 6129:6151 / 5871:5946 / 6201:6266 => -0.050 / 8.43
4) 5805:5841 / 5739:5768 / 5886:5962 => -0.058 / 8.53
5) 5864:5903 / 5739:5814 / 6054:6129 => 0.177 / 8.81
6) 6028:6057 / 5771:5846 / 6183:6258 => -0.056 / 8.74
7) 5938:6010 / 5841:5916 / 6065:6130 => -0.063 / 8.41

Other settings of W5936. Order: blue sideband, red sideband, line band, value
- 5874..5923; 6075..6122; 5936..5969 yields -0.12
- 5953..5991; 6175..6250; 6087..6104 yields 0.01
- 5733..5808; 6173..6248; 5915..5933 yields -0.01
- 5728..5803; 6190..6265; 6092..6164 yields 0.00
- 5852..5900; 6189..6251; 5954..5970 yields -0.14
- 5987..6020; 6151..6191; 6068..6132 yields -0.04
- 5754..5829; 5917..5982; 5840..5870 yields 0.02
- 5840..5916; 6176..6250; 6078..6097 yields -0.05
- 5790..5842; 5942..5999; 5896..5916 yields 0.10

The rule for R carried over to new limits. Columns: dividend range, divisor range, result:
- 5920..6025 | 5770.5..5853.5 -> 1.05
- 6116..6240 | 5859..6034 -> 1.08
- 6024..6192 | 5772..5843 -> 1.09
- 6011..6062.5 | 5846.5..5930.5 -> 1.16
